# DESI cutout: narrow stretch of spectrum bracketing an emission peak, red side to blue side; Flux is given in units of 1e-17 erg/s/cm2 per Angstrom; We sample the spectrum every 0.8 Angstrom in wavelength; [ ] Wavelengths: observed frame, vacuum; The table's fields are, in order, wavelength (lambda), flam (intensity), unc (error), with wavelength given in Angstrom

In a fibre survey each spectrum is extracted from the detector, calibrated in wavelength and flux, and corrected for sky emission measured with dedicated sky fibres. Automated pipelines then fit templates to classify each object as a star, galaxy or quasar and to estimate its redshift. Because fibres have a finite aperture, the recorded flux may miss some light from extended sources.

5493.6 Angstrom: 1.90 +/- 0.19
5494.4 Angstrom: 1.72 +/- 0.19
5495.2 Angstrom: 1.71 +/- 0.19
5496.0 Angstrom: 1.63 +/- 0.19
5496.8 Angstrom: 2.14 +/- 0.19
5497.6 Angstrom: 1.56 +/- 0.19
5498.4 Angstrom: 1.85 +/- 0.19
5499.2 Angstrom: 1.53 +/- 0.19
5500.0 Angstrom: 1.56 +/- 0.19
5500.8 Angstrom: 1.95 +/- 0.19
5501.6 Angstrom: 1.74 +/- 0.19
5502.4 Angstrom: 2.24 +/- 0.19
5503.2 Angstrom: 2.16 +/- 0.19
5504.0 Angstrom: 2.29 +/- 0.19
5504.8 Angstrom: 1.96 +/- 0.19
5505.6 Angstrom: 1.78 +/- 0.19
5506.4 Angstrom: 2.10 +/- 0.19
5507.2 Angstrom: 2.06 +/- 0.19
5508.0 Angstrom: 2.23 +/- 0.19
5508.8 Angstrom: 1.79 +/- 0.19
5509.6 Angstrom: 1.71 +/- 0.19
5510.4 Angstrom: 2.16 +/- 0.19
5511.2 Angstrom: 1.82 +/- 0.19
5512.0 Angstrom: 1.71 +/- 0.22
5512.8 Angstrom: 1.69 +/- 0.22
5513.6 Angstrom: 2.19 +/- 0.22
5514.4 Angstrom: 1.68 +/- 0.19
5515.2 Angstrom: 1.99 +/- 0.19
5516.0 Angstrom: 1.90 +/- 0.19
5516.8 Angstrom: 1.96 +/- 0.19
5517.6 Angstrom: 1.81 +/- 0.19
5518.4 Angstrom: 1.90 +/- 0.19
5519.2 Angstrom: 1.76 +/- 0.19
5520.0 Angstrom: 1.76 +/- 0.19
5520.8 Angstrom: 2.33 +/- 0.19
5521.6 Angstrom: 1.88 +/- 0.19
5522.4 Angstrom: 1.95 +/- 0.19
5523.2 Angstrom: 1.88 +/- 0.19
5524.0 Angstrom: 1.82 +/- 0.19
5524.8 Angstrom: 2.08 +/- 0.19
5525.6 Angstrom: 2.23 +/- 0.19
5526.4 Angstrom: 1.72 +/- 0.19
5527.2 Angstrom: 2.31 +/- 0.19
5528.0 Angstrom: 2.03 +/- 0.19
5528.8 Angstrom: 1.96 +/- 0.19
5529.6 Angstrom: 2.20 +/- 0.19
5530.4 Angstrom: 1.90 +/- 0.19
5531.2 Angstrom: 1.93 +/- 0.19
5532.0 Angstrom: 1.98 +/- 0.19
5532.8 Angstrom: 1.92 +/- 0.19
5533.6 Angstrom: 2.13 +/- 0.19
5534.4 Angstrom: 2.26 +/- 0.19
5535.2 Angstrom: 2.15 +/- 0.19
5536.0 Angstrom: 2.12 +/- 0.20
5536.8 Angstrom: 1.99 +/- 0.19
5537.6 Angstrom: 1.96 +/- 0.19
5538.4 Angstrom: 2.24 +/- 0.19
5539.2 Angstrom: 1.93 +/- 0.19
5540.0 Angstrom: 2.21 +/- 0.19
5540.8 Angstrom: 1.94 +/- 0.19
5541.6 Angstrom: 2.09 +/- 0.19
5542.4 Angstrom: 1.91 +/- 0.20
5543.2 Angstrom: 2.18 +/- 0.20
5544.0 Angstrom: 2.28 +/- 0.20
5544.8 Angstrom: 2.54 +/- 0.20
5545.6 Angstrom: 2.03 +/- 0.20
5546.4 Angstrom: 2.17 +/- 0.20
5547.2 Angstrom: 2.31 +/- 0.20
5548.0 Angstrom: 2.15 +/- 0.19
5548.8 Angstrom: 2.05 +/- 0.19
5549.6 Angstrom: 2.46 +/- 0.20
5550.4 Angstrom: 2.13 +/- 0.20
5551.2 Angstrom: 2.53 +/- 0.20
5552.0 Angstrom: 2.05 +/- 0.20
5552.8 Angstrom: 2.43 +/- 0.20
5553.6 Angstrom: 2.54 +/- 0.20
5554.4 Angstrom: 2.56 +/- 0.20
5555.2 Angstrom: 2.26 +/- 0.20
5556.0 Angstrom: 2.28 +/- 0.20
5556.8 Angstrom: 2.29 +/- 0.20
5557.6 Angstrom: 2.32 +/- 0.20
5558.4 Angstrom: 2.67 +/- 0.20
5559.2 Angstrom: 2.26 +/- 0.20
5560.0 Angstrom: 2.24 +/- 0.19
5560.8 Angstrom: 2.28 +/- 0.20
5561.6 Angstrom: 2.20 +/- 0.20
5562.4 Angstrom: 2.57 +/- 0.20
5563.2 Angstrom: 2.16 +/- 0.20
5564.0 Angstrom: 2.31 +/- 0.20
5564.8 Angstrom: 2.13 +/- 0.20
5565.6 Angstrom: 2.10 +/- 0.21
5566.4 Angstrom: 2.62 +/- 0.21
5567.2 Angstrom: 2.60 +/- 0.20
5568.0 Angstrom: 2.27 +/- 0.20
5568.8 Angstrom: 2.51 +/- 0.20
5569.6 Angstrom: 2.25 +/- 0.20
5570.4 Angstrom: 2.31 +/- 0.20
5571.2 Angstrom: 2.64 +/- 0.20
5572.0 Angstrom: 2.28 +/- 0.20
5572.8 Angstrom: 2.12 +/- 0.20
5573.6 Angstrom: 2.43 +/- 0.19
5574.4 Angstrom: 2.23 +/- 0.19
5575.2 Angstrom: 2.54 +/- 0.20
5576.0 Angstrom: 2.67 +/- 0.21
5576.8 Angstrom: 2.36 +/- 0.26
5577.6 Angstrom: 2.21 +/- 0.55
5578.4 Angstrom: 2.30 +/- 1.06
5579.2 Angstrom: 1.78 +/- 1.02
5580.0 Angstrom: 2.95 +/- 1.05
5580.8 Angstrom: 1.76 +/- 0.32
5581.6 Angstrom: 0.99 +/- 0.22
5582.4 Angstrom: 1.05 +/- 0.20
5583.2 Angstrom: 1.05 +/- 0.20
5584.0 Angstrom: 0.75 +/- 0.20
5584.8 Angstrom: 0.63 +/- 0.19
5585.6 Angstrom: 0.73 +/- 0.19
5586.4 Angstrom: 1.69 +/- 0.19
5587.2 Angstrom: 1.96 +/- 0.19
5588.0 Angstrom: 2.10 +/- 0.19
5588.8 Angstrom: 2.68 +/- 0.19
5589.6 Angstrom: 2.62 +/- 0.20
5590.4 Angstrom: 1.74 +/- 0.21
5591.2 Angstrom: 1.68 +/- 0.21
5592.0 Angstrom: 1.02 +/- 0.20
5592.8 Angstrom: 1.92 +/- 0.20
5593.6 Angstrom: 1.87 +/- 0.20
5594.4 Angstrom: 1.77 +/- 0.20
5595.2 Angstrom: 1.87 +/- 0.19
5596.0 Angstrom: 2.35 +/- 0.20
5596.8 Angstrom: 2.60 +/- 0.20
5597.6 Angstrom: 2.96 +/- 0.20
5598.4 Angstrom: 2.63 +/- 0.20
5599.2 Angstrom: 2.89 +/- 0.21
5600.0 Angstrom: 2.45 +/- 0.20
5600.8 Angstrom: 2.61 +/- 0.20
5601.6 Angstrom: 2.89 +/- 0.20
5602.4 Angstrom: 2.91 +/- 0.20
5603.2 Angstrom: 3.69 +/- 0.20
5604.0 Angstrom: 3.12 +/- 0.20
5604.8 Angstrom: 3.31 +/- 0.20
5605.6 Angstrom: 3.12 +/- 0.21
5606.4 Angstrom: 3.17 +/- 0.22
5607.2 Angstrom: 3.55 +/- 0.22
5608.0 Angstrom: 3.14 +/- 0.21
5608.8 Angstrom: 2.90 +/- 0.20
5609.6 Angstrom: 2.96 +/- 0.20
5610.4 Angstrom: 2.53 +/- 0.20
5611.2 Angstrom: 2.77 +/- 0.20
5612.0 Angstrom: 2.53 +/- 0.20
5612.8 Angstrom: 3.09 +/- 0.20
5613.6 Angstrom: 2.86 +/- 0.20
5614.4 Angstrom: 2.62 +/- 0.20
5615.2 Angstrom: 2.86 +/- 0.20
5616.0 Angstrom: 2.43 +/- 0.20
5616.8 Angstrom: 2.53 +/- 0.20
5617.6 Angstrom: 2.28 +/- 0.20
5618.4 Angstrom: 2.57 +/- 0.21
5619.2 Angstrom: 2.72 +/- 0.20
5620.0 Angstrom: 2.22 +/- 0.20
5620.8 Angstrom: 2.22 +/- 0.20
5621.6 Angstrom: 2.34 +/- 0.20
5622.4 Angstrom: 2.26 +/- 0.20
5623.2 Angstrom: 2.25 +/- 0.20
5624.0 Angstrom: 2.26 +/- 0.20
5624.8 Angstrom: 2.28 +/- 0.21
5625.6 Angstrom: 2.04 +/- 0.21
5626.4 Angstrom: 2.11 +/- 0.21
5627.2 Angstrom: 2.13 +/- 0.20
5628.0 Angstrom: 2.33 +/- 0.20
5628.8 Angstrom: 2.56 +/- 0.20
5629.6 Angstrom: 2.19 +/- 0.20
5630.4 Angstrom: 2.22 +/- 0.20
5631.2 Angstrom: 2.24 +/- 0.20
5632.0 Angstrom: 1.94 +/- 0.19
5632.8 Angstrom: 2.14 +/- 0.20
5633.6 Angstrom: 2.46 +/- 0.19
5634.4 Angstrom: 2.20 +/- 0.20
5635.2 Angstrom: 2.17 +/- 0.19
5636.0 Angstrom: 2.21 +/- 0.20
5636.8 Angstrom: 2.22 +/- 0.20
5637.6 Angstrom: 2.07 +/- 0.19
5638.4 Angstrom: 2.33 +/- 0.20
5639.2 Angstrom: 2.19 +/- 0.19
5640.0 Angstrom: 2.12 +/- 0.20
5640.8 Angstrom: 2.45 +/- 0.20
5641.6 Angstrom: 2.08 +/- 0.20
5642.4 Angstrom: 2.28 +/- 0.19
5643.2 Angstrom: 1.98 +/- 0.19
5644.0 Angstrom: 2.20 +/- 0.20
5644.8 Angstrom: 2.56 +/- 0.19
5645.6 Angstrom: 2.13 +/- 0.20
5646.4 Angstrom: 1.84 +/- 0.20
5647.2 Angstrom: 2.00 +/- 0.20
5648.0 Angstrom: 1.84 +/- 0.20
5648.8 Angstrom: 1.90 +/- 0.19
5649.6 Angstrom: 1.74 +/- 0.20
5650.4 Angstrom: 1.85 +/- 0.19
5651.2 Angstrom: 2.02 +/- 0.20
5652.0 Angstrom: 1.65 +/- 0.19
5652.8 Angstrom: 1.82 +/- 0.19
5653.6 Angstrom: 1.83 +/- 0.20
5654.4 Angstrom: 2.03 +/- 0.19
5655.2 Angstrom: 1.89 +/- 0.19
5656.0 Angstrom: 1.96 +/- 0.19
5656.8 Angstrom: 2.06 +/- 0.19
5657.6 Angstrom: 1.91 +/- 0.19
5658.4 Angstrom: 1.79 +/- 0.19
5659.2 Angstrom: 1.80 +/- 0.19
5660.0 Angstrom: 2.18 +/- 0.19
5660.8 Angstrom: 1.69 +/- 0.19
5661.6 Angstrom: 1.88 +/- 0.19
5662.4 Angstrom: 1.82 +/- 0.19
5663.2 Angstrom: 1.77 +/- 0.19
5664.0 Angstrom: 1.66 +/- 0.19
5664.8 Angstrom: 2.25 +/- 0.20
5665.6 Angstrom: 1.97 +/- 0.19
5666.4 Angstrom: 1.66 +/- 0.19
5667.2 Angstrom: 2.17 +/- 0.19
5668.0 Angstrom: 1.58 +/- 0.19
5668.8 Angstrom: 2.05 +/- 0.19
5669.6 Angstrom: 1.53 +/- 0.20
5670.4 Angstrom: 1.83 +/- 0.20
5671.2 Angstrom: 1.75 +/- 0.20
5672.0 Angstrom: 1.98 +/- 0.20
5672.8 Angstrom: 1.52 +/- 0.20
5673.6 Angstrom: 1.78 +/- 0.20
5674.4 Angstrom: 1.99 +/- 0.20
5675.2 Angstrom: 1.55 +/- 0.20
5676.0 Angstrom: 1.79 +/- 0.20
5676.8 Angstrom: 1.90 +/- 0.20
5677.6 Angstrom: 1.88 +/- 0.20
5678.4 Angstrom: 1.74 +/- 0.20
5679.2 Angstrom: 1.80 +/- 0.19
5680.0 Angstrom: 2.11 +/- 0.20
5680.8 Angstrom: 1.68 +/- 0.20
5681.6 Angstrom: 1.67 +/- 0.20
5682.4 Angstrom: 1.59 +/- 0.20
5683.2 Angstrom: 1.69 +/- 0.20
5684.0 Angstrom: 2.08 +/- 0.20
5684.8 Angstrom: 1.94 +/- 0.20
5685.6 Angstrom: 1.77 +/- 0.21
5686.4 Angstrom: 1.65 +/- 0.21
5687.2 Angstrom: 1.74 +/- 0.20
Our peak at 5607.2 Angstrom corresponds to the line C IV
